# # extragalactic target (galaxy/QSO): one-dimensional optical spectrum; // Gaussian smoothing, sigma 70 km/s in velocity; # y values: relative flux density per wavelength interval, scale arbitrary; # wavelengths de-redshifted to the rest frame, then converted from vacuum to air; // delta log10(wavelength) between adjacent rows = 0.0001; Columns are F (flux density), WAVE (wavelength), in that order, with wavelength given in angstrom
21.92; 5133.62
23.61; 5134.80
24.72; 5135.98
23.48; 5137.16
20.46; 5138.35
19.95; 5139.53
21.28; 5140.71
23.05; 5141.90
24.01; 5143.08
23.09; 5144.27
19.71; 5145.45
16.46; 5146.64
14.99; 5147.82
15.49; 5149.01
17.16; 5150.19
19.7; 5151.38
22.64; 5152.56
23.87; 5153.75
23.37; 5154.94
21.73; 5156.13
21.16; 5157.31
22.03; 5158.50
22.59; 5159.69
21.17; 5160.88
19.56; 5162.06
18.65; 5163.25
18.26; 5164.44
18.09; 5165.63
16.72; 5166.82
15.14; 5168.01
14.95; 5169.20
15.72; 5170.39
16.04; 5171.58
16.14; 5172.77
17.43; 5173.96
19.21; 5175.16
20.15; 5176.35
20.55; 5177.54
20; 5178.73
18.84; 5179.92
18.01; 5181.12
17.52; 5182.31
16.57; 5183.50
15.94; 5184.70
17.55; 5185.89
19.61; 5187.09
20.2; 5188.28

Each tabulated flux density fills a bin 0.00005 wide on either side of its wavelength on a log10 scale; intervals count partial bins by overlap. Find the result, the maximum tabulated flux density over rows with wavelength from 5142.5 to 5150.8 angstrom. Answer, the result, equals 24.01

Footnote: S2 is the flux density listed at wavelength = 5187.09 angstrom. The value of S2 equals 19.61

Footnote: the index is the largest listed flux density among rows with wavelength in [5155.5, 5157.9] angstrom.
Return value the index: 21.73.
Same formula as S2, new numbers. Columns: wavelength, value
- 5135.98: 24.72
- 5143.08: 24.01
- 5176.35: 20.15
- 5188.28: 20.2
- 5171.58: 16.04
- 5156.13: 21.73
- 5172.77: 16.14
